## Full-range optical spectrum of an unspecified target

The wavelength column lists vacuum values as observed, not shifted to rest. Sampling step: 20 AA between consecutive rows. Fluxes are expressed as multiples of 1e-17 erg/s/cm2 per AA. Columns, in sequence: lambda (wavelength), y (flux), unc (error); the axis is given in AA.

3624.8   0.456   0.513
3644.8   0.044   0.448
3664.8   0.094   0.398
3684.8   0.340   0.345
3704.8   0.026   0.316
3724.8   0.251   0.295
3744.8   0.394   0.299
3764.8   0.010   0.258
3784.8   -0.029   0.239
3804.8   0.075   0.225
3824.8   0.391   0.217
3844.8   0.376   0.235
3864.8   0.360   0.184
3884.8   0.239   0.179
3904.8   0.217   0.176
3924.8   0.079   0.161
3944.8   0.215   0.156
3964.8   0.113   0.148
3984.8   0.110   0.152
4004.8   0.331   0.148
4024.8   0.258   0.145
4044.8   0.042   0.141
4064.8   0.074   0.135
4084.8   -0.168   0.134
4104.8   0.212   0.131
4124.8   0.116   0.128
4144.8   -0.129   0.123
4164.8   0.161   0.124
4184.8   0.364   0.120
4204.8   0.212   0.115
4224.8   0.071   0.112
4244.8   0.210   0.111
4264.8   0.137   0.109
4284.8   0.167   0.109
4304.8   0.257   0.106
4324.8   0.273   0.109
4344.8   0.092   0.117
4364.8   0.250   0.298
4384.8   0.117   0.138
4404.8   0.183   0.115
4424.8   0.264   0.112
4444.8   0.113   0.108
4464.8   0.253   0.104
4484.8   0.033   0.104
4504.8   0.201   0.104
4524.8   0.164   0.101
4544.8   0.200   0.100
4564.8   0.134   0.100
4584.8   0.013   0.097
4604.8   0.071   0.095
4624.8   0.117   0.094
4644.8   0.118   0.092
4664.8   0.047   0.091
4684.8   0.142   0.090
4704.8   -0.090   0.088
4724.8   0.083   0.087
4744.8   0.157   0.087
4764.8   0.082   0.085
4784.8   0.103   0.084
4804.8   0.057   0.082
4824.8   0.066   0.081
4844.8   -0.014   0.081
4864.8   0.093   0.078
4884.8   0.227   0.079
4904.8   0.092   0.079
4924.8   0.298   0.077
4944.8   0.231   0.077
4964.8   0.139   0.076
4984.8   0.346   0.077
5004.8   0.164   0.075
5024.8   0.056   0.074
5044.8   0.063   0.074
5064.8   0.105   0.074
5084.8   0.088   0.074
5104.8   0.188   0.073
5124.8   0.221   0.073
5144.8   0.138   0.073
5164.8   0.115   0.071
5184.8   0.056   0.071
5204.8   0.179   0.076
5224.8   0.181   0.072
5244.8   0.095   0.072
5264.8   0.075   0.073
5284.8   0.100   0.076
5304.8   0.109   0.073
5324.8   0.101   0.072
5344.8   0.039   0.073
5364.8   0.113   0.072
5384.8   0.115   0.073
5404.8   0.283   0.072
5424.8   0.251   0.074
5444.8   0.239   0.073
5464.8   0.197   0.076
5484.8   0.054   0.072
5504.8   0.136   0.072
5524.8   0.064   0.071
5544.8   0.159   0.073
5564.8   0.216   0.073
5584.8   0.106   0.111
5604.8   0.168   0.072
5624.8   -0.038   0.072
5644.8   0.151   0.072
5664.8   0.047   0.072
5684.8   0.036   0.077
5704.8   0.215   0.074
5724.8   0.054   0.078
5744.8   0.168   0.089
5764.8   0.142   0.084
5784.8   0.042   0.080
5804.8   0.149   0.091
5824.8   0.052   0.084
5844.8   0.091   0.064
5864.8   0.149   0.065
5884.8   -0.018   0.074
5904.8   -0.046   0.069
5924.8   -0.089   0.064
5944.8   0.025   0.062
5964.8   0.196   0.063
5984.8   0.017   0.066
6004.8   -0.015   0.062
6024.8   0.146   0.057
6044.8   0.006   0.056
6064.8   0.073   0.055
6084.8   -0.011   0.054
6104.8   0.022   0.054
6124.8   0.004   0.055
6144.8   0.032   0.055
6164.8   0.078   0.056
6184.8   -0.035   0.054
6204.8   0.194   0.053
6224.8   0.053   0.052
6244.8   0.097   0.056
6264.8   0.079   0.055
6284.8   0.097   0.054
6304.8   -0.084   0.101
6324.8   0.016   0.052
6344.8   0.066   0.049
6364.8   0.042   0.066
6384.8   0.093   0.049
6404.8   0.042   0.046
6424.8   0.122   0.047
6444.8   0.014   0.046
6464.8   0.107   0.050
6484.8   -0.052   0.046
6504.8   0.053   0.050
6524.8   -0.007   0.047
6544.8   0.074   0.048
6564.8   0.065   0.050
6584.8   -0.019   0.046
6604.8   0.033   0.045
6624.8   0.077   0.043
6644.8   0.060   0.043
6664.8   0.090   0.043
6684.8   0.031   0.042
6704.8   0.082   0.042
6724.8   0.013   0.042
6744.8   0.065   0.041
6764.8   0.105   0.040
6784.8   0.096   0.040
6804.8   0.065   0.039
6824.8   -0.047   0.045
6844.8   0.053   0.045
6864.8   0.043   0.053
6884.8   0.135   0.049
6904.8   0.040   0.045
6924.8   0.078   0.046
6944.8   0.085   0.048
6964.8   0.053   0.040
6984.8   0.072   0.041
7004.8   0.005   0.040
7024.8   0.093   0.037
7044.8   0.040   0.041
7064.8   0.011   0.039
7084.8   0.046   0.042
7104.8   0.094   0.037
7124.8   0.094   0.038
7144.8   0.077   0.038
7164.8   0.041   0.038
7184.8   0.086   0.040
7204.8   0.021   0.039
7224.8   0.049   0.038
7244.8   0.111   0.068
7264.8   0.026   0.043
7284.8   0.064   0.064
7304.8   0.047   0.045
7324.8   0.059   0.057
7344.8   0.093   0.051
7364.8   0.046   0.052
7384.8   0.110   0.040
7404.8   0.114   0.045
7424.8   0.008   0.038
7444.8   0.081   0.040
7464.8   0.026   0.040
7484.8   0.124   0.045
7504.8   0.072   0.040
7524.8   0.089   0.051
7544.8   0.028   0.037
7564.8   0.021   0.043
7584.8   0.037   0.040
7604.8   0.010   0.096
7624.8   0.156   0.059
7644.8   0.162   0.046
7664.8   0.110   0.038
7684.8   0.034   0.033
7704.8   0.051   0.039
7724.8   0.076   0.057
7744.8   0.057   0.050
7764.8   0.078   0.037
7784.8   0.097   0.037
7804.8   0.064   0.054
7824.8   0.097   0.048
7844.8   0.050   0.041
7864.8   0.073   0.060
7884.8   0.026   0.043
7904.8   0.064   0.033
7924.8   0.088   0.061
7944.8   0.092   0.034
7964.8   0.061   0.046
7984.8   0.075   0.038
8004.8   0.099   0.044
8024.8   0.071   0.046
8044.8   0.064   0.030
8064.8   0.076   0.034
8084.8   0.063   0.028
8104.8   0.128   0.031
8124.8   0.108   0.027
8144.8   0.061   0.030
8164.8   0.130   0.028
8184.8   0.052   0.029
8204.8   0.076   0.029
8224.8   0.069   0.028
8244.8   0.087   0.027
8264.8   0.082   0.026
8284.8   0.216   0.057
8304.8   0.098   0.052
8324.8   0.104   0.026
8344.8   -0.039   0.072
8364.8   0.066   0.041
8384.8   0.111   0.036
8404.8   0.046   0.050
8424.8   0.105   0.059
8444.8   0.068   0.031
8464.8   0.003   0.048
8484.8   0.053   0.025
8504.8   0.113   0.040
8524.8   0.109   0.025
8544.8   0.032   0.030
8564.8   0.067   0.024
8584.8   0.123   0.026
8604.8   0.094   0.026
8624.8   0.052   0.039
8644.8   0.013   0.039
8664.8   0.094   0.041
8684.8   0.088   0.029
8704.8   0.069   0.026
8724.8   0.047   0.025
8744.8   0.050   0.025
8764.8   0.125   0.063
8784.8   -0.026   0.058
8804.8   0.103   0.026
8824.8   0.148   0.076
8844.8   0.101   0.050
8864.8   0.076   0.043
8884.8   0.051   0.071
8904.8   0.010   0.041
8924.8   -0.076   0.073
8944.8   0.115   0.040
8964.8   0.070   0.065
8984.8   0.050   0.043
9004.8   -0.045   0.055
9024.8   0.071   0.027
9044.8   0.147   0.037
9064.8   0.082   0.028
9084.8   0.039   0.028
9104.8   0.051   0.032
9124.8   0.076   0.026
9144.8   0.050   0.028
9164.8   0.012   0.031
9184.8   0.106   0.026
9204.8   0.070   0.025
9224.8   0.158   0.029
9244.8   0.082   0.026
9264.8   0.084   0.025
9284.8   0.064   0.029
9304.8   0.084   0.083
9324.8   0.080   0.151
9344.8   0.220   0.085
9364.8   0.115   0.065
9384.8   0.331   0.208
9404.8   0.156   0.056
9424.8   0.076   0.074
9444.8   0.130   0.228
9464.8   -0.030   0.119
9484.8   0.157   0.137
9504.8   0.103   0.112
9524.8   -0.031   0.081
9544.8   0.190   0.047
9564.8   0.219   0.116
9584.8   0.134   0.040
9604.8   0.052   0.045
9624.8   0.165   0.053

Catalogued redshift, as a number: 1.627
